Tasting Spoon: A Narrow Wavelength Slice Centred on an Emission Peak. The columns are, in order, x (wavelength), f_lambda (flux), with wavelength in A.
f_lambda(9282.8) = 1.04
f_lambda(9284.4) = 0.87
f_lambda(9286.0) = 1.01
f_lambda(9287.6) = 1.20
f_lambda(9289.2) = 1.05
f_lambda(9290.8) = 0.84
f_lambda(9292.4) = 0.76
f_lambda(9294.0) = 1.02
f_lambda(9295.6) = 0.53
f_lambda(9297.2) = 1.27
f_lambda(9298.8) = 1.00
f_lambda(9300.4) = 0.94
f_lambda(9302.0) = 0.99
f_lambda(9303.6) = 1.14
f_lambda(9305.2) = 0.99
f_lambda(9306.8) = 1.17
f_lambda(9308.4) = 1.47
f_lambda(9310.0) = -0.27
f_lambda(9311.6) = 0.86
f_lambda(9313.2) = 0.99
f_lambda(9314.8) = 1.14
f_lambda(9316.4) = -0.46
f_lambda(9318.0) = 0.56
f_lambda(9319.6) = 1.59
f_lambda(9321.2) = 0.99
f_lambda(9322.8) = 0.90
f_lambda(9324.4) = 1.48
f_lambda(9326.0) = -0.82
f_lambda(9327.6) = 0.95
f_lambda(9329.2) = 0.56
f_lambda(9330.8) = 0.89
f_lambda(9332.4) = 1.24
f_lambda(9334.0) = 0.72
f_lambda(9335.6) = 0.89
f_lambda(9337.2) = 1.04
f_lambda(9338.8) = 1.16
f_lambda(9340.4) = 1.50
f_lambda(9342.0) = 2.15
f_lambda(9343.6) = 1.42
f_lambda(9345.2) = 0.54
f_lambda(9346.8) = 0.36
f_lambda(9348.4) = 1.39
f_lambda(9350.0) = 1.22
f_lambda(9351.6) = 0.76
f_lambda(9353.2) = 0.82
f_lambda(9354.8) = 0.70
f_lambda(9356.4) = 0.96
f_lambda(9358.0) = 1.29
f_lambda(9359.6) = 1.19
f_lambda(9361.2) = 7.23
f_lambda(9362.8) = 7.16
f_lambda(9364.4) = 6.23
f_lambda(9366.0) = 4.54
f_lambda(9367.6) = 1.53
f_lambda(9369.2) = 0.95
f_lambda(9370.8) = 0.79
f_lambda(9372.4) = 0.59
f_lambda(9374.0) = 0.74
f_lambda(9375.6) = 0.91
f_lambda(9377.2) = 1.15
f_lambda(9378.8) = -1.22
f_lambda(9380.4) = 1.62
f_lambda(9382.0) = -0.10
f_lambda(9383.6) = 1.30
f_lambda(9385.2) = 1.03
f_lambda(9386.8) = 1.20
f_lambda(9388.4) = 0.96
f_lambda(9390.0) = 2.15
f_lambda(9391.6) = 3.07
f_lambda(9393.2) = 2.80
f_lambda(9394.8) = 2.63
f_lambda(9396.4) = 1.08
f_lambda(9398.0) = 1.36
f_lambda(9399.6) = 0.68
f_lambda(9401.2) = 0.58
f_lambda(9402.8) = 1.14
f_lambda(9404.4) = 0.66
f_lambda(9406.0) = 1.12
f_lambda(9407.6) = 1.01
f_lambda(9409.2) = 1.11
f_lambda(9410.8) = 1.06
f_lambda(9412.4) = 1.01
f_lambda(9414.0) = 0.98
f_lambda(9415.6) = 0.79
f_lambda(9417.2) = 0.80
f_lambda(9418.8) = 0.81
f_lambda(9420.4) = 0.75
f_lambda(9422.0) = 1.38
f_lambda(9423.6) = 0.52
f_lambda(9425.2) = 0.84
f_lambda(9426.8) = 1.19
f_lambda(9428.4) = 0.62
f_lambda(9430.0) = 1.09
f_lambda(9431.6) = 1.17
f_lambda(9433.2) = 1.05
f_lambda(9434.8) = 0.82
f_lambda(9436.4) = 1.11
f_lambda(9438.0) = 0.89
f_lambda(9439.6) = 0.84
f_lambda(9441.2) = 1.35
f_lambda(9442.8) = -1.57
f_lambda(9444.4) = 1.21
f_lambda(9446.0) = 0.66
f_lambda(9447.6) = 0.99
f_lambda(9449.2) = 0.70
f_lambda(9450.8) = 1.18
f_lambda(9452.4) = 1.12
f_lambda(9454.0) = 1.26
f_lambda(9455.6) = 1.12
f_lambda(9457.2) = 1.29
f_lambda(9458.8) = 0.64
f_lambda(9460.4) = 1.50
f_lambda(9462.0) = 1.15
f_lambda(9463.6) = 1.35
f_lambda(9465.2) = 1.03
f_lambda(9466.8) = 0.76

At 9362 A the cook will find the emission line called H-alpha 6563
